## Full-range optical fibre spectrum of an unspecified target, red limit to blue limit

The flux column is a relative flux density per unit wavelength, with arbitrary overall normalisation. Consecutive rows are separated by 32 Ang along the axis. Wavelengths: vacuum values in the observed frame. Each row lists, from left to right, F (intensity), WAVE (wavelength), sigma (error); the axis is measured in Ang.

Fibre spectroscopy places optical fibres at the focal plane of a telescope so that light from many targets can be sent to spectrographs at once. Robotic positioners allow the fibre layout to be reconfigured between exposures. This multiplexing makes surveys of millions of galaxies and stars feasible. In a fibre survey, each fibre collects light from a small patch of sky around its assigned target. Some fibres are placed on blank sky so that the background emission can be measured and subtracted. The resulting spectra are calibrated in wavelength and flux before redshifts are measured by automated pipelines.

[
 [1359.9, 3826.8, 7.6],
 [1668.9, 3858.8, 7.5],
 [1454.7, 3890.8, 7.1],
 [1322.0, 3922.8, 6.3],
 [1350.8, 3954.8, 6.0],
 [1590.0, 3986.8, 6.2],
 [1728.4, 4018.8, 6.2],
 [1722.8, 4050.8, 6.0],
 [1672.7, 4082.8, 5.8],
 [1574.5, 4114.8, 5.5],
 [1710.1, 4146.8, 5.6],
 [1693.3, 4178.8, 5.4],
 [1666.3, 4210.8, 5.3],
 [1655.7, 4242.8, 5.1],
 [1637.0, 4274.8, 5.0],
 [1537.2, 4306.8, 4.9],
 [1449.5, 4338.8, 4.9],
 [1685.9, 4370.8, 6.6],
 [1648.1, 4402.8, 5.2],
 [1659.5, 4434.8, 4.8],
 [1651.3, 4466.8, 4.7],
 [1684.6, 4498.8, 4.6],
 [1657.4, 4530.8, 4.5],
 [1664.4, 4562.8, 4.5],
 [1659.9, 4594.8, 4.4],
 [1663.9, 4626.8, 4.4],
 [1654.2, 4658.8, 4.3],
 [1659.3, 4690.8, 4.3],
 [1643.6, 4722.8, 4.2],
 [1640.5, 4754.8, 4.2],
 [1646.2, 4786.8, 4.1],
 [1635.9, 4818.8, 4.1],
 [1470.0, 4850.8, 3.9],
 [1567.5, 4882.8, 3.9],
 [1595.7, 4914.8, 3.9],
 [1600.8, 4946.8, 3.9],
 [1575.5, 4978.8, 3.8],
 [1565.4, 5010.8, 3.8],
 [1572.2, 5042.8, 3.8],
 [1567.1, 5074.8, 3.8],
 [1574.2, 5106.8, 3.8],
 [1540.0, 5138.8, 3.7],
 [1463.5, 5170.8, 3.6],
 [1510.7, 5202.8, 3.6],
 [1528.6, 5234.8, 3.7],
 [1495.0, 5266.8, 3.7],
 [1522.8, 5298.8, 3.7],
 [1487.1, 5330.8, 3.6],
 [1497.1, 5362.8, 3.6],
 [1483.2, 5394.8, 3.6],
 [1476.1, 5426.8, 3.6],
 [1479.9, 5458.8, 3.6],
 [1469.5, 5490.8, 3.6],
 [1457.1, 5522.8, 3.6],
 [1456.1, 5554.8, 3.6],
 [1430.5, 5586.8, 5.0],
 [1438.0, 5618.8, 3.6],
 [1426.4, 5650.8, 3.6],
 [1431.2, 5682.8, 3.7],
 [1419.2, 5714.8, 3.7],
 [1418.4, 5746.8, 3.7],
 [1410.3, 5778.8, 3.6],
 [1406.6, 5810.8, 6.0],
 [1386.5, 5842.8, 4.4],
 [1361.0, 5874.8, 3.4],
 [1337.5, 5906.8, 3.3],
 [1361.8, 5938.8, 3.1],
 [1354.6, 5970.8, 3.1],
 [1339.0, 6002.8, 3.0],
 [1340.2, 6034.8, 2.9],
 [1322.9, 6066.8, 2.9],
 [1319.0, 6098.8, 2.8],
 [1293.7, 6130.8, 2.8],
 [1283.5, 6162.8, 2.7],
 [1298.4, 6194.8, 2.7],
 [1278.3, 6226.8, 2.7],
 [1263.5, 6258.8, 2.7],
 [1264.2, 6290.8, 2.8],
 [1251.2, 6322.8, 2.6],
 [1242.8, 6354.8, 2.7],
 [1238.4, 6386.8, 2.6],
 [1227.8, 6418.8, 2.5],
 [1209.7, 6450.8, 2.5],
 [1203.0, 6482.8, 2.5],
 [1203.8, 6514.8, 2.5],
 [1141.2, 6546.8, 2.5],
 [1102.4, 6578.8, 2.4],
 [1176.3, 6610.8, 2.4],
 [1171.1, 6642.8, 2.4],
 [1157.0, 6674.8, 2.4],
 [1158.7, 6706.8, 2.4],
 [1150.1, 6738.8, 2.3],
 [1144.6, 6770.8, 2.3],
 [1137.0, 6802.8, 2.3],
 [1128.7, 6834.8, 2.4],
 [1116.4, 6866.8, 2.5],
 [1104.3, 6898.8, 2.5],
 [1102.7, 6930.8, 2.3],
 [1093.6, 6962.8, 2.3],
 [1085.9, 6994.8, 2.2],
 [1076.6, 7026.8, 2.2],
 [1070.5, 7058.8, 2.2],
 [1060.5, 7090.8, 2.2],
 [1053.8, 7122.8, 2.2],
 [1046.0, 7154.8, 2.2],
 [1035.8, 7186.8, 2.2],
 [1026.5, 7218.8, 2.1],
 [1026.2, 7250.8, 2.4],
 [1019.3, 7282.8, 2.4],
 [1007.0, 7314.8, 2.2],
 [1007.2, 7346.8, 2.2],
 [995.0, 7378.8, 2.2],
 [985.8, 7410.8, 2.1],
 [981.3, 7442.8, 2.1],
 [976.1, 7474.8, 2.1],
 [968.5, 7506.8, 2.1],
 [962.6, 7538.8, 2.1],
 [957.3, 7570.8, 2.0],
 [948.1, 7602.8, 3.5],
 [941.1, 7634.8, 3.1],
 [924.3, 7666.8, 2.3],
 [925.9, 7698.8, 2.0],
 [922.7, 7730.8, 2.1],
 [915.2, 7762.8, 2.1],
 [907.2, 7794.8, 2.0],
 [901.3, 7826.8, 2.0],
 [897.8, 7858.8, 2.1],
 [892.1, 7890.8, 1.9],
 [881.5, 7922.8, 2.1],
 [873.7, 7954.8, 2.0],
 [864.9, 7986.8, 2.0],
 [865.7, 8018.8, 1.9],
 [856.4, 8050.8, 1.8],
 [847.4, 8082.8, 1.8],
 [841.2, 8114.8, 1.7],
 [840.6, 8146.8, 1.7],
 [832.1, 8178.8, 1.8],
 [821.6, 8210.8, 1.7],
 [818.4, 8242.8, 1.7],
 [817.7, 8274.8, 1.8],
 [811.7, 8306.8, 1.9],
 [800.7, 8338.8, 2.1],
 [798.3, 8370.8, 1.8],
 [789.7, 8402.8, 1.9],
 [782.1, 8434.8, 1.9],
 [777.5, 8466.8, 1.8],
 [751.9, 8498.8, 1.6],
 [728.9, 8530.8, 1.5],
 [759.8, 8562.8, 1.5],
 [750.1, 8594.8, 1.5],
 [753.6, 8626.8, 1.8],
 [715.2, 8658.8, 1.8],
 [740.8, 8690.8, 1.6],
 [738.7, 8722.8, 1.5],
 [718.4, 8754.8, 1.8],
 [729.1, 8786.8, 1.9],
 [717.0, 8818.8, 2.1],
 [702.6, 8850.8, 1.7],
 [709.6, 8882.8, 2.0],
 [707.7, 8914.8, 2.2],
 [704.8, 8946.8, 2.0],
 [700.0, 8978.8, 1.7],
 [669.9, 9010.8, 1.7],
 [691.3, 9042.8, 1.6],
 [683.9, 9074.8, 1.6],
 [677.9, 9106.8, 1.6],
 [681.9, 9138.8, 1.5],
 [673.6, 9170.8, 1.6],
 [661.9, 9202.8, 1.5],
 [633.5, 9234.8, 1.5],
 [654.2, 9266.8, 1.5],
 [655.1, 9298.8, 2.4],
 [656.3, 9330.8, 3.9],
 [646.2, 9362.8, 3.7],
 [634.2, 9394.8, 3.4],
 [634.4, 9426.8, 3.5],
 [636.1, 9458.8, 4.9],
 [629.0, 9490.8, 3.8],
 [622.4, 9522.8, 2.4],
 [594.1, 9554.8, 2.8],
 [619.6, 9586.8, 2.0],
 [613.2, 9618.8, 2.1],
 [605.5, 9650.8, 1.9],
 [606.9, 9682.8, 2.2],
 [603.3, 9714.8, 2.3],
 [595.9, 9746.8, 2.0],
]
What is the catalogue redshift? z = 0.000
